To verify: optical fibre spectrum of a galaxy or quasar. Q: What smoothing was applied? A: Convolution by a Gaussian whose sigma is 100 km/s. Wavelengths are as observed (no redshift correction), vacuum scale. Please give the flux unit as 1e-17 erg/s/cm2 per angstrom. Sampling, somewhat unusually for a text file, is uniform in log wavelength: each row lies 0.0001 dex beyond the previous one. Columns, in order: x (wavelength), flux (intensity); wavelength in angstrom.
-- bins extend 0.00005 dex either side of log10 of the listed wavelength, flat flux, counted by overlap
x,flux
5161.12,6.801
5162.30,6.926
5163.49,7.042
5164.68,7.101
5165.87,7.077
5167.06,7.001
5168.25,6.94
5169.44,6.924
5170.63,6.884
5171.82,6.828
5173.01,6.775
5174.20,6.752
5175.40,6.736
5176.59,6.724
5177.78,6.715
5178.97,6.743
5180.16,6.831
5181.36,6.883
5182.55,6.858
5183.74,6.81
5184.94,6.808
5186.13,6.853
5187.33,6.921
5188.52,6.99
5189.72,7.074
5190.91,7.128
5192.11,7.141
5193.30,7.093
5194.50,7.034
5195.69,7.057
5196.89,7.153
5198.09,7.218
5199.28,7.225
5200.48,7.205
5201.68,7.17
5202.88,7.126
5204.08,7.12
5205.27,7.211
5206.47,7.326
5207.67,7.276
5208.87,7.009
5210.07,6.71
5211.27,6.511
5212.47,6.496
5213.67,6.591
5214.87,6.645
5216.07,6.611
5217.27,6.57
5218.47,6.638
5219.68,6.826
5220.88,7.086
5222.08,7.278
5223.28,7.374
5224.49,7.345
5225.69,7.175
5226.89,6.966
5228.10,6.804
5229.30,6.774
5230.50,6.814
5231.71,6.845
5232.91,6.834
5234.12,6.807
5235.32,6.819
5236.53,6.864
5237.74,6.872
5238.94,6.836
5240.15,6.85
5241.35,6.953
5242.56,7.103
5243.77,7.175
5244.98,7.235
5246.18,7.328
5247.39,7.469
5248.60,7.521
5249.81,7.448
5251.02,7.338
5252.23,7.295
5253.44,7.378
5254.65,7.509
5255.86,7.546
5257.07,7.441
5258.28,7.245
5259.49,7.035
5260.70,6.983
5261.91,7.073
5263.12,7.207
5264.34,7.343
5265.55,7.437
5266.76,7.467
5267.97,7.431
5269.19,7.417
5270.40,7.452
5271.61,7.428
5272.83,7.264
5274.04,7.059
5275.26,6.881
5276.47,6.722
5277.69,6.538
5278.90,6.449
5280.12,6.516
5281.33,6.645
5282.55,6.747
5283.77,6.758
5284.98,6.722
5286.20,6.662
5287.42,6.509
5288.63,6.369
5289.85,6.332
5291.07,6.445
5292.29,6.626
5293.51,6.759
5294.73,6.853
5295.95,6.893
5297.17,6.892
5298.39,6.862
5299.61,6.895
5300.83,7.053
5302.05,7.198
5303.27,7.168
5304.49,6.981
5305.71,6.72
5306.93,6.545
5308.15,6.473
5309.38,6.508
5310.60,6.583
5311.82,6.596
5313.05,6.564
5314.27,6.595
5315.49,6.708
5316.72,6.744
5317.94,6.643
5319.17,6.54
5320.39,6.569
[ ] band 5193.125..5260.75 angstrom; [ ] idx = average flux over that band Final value 7.06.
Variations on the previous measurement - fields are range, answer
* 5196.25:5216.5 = 6.98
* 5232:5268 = 7.19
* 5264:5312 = 6.86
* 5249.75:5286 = 7.12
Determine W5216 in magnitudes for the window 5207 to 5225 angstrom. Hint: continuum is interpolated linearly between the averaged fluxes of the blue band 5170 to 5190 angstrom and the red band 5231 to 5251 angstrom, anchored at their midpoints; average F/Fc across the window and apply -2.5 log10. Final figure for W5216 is 0.02 mag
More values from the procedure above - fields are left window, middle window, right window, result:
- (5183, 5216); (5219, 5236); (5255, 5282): 0.010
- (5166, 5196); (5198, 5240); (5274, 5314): -0.016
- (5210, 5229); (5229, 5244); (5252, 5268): 0.026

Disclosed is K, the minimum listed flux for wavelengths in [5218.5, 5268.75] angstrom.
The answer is 6.774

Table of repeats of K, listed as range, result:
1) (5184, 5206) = 6.808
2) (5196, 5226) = 6.496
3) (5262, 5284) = 6.449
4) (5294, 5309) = 6.473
